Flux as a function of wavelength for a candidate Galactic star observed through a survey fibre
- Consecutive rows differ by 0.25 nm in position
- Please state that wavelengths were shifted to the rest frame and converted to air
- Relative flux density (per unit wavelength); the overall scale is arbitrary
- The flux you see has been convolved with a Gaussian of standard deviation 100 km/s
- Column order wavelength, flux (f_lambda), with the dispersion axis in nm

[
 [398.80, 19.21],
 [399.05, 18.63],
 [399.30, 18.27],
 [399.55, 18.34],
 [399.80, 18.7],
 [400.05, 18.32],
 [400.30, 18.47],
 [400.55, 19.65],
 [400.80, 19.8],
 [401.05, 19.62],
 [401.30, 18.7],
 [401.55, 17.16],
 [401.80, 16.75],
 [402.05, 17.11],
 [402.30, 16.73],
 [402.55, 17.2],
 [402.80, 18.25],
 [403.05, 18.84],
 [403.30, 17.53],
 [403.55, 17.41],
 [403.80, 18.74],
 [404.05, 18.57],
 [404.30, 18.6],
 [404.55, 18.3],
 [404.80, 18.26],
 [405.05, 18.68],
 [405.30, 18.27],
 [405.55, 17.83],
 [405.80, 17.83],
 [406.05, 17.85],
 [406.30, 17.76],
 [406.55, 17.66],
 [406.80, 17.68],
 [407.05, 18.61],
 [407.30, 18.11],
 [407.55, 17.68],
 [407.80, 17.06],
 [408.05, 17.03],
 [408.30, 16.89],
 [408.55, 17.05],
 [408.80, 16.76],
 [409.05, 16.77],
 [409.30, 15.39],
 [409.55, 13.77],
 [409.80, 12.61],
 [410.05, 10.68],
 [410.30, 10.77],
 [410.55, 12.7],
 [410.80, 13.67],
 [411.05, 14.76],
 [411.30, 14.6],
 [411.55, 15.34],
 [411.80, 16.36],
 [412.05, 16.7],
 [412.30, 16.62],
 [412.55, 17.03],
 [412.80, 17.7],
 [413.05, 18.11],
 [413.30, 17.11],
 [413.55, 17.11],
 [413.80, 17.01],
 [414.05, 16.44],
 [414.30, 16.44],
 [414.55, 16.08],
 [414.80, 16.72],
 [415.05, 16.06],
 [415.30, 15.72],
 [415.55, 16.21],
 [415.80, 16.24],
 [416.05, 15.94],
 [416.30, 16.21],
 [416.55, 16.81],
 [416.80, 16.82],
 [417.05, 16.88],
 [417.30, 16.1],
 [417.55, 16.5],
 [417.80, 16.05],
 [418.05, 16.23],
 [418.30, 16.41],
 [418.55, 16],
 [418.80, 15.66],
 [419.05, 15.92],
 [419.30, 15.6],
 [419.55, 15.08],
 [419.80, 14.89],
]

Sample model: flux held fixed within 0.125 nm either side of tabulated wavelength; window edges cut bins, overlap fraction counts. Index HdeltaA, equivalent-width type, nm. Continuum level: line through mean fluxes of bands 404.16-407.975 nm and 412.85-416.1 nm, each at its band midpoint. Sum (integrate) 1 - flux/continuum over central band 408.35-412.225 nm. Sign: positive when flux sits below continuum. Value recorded 0.60 nm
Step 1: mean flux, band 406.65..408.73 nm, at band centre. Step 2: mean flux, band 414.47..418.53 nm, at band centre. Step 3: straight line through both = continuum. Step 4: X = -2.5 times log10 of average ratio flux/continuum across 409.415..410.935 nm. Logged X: 0.35 mag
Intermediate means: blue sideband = 17.5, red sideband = 16.3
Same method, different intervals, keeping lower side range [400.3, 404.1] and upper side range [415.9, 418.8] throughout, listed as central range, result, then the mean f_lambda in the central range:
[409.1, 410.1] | 0.26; 13.6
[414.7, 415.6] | 0.03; 16.2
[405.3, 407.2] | -0.02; 17.9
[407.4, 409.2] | 0.02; 17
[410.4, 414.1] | 0.06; 16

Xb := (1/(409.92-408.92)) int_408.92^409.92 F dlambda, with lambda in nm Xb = 14.7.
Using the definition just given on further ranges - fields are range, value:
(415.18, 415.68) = 16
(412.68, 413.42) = 17.6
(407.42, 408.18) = 17.3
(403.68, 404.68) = 18.6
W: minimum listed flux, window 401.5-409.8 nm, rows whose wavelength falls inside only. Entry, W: 12.61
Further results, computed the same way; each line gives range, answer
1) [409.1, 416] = 10.68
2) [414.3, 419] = 15.66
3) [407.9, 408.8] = 16.76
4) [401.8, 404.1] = 16.73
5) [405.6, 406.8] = 17.66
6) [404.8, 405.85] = 17.83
